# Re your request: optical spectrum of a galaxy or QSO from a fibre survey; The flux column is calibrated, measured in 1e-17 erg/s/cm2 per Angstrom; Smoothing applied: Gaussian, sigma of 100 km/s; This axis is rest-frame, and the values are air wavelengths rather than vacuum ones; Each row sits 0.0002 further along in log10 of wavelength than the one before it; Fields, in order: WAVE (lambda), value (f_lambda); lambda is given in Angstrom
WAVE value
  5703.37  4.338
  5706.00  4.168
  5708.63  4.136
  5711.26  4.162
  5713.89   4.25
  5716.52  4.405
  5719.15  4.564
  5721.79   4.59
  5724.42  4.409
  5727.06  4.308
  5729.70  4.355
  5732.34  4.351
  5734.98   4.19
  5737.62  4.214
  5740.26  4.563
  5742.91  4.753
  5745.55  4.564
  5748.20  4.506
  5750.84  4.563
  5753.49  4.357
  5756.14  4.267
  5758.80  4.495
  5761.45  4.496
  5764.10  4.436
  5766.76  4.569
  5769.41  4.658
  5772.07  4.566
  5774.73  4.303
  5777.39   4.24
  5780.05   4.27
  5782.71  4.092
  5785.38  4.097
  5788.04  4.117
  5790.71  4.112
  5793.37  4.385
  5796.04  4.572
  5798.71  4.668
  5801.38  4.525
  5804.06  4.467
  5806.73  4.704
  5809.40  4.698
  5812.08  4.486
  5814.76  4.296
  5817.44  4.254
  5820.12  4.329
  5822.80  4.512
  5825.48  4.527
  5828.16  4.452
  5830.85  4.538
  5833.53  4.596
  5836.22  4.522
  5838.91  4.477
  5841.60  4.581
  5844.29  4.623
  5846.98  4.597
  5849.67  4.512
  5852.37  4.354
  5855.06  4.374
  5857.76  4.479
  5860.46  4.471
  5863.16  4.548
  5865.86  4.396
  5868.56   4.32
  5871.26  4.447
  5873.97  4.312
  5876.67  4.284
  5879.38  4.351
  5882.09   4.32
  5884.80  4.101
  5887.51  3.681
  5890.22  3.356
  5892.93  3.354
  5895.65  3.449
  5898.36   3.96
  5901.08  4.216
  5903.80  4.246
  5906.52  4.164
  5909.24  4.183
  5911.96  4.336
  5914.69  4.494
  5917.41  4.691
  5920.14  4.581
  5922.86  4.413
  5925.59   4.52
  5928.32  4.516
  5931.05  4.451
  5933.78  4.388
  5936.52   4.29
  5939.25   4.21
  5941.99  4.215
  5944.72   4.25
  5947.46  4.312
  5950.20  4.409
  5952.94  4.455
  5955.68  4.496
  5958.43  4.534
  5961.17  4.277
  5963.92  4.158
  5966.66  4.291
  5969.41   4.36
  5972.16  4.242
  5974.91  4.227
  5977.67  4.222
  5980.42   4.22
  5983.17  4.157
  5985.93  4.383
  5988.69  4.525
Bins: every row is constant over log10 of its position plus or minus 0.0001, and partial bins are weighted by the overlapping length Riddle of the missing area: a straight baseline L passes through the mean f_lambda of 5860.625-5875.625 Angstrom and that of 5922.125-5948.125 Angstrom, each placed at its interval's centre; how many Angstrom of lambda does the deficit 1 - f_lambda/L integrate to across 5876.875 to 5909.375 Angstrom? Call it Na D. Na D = 3.2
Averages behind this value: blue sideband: 4.41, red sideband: 4.36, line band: 3.95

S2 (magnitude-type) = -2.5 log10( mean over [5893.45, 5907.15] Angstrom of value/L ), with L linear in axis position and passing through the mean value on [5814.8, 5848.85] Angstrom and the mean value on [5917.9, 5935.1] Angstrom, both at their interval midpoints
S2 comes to 0.14 mag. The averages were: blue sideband 4.49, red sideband 4.49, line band 3.96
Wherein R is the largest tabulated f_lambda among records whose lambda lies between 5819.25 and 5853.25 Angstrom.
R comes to 4.623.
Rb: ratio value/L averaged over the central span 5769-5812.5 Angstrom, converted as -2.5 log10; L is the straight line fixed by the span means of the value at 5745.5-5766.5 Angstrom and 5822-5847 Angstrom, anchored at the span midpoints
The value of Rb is 0.02 mag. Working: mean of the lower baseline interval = 4.46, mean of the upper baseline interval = 4.54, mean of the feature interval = 4.4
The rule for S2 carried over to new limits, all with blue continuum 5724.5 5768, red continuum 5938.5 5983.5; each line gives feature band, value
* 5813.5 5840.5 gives -0.02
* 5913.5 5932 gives -0.05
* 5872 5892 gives 0.08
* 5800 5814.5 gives -0.04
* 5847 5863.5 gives -0.02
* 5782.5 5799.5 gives 0.03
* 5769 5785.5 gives 0.03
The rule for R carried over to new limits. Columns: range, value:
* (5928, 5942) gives 4.516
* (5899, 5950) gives 4.691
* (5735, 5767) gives 4.753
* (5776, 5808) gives 4.704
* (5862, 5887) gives 4.548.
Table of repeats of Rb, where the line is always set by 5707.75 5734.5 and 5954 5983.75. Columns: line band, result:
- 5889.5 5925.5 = 0.044 mag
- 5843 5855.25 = -0.045 mag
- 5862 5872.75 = -0.026 mag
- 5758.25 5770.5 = -0.047 mag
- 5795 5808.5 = -0.063 mag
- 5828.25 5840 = -0.049 mag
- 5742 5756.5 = -0.041 mag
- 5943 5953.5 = -0.012 mag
